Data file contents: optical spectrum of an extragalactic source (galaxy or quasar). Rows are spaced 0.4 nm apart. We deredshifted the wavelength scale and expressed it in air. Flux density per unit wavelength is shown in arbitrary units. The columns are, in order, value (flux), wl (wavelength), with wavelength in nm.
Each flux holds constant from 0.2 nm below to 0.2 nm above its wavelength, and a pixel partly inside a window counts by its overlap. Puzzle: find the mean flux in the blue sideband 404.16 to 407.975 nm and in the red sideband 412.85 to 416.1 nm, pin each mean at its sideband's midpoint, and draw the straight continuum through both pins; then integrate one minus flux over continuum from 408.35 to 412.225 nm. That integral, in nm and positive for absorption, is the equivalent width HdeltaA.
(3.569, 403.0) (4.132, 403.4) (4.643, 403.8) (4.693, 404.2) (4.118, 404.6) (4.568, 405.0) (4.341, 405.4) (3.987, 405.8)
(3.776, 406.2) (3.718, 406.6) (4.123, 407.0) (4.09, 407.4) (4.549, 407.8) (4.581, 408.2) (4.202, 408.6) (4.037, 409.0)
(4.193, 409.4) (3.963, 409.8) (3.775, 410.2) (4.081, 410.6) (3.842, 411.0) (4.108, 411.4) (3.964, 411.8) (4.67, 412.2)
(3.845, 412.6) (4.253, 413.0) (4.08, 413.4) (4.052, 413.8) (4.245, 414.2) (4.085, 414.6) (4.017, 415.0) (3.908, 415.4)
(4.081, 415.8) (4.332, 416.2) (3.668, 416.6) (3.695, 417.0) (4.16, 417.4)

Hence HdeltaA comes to 0.066 nm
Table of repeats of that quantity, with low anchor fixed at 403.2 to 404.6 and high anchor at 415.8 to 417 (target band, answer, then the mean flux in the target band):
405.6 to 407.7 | 0.176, 3.97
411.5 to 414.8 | -0.050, 4.15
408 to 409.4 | -0.002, 4.26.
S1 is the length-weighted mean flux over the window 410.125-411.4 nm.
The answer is 3.94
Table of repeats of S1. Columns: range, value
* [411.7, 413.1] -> 4.19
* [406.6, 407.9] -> 4.15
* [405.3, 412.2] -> 4.09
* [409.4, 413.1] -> 4.06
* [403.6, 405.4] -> 4.49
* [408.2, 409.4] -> 4.21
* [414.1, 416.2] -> 4.08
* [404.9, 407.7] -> 4.09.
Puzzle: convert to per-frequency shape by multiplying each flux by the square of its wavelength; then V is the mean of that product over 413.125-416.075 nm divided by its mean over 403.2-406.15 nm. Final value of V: 0.99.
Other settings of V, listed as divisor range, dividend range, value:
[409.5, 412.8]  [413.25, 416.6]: 1.03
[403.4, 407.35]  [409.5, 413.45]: 0.99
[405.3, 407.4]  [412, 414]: 1.08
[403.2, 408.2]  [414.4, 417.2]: 0.98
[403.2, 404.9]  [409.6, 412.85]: 0.95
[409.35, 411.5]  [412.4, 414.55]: 1.05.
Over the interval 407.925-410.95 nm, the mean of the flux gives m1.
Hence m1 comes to 4.12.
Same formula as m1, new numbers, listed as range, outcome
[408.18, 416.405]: 4.1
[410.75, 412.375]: 4.14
